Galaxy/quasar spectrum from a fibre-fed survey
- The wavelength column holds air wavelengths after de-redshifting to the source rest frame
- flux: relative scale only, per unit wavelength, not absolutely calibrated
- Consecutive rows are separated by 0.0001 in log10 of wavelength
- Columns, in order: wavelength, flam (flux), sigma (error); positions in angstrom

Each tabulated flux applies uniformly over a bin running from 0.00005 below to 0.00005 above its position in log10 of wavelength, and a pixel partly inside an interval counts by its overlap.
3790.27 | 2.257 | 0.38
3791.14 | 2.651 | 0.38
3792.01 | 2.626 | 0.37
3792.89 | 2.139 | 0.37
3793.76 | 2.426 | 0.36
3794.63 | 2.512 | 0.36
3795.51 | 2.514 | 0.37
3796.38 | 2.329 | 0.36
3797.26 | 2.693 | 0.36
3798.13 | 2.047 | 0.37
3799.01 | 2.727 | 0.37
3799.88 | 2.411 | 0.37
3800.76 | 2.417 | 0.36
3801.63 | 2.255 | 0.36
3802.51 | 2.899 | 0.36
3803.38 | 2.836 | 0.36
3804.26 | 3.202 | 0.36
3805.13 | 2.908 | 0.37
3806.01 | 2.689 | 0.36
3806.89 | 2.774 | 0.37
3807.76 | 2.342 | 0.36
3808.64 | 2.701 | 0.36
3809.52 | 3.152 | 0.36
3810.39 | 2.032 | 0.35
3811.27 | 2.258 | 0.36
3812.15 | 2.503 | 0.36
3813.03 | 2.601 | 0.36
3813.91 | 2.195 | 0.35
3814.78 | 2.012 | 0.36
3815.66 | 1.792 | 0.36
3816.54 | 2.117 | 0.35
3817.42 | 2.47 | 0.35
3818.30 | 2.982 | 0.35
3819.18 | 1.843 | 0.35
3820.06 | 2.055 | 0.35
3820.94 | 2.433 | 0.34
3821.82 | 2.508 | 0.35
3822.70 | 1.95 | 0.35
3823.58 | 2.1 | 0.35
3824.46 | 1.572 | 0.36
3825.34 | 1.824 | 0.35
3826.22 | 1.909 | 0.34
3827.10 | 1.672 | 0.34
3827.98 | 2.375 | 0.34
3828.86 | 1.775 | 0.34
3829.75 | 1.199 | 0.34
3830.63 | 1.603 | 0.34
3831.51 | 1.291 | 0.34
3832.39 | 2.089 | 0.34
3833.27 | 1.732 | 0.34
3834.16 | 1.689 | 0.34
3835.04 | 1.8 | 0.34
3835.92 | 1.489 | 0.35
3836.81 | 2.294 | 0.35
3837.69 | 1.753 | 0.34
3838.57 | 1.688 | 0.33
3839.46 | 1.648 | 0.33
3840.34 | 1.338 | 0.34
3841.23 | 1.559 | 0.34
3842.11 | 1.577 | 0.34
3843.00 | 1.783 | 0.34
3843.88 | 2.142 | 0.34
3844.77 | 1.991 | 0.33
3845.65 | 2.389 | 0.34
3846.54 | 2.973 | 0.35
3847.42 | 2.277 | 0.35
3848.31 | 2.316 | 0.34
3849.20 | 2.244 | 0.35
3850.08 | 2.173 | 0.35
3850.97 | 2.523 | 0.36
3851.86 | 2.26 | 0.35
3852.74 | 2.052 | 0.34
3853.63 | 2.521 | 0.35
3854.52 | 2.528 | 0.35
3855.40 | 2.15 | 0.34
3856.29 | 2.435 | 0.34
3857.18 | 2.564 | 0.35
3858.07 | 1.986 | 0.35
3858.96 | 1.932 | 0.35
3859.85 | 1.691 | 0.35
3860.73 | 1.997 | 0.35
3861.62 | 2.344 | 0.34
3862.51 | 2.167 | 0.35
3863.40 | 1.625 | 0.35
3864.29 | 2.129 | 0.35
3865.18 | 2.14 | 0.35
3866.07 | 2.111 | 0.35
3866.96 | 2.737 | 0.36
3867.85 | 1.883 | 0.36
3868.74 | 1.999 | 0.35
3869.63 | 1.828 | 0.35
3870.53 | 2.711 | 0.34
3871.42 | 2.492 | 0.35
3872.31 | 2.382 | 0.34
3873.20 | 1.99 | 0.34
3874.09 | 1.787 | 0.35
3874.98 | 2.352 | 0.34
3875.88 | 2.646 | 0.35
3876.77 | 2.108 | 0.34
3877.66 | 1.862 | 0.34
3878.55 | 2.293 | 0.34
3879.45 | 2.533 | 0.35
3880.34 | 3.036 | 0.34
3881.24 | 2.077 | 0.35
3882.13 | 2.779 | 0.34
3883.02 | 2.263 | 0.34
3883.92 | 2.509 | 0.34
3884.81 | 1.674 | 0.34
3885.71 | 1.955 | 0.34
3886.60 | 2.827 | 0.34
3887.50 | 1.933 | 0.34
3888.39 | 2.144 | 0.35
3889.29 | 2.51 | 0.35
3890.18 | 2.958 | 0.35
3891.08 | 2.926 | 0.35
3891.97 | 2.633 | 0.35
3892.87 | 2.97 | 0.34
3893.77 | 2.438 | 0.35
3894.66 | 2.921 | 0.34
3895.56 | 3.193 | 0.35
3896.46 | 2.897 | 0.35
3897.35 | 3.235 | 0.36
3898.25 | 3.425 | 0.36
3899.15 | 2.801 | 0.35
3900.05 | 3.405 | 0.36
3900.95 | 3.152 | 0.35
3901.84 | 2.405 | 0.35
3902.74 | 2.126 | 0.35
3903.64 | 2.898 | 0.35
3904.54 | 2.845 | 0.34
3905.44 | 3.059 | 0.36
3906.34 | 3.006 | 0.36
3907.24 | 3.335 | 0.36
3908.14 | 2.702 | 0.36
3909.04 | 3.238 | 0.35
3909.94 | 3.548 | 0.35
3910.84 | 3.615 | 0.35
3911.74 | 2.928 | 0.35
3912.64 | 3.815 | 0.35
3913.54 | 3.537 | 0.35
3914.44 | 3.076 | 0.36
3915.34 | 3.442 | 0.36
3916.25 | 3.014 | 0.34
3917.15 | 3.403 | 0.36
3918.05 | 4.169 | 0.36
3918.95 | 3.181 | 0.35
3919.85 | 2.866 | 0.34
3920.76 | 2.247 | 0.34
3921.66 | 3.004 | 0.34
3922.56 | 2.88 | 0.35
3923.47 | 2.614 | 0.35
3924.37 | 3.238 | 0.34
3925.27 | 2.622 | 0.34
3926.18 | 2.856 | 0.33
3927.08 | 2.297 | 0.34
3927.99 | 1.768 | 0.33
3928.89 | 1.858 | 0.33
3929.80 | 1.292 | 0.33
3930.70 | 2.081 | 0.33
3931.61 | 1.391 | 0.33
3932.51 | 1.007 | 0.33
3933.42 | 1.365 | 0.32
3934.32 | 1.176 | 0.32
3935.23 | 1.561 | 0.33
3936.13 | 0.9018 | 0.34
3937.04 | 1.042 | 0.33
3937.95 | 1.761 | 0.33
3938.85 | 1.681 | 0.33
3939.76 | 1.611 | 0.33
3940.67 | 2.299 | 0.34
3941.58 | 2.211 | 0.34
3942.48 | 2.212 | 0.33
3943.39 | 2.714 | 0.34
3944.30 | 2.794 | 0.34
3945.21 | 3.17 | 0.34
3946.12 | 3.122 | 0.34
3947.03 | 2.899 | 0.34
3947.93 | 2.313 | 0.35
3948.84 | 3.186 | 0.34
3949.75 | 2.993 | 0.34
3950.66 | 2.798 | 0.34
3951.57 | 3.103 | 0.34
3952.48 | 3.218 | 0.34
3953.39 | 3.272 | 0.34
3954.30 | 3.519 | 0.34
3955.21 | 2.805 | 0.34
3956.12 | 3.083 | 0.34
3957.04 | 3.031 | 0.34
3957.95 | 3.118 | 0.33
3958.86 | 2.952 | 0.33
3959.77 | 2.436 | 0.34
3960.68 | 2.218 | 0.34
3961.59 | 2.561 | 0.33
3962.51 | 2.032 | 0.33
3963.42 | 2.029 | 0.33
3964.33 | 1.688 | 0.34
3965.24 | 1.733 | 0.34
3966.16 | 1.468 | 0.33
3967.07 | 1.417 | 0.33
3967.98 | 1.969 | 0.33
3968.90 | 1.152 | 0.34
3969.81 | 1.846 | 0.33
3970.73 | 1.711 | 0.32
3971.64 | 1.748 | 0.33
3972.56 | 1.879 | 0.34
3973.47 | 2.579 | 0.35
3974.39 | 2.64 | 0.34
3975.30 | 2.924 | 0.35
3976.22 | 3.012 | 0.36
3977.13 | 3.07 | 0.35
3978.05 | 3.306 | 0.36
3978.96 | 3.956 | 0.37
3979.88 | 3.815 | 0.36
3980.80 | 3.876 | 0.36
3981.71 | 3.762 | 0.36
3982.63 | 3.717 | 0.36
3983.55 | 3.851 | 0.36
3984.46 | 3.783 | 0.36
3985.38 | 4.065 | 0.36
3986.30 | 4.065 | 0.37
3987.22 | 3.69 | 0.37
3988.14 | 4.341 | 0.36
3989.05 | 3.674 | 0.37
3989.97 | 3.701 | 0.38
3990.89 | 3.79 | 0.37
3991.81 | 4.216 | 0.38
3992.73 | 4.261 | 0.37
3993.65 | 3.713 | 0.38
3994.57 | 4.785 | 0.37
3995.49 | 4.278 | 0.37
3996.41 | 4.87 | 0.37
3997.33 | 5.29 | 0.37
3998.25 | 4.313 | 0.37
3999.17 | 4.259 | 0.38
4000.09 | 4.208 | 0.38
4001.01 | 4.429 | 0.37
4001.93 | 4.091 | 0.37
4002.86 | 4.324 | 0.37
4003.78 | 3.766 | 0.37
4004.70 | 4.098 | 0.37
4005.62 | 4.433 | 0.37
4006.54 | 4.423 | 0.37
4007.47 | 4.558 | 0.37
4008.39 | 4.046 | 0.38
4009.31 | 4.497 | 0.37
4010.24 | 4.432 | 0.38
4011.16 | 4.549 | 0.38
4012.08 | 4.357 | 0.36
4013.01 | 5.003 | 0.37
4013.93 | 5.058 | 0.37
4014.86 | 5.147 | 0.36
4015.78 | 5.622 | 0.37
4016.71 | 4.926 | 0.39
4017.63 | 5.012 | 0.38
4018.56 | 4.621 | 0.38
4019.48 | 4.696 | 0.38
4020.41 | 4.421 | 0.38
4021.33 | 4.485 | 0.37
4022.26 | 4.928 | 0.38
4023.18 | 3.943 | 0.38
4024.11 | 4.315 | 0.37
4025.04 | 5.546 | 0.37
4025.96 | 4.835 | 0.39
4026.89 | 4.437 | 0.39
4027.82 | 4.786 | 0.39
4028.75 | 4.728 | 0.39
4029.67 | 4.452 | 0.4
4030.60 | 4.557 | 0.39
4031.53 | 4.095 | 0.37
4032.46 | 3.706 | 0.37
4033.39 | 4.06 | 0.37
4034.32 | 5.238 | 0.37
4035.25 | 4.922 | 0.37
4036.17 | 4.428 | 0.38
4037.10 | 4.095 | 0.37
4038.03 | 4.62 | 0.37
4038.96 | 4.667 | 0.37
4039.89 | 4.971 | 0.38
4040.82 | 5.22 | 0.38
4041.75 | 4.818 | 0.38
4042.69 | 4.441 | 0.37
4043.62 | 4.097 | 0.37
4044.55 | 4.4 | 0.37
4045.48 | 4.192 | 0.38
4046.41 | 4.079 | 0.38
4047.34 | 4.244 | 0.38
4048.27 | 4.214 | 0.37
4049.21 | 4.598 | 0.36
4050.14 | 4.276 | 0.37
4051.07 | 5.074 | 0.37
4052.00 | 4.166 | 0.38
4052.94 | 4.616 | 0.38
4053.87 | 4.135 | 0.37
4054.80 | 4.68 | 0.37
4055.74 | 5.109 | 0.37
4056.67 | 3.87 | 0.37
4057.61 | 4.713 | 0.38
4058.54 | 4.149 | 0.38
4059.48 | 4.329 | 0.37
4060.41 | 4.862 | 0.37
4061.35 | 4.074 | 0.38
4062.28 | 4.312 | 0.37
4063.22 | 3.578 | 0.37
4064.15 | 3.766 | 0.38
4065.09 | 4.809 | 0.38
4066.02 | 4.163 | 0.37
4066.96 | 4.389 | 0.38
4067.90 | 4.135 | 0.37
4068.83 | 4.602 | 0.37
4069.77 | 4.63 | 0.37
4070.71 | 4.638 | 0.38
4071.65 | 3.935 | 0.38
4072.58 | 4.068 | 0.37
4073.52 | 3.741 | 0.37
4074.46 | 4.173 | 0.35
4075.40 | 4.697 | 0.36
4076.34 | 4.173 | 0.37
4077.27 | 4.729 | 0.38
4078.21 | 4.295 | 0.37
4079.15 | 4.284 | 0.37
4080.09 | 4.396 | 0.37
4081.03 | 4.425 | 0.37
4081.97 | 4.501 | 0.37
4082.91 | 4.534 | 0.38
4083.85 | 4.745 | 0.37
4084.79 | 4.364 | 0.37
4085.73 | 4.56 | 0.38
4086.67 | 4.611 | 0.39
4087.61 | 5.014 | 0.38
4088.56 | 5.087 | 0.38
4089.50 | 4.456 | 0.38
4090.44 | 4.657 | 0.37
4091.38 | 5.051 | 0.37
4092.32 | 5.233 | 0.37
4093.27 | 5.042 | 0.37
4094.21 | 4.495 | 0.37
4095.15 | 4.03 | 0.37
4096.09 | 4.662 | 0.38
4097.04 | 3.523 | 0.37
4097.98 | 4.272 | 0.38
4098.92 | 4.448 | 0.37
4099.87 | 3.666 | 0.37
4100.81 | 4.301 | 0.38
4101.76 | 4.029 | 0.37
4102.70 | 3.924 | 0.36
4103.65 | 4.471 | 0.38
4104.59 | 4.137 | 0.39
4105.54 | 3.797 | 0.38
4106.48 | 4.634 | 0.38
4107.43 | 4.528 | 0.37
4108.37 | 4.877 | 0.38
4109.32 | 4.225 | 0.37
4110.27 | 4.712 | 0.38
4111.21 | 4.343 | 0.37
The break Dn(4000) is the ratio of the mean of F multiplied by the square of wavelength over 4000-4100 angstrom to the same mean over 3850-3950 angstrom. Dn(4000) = 1.95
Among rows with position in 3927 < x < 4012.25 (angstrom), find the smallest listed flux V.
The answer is 0.9018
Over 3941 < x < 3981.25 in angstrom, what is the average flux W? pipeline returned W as 2.63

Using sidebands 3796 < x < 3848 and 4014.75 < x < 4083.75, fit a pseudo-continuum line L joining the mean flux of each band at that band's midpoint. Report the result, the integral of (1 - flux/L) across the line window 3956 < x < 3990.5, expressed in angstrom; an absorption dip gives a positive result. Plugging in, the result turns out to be 8.2 angstrom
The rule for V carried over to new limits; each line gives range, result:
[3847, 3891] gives 1.625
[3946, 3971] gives 1.152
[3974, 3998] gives 2.64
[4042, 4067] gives 3.578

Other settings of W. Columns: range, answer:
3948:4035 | 3.72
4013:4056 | 4.6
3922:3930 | 2.42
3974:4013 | 4.04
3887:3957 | 2.67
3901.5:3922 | 3.11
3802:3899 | 2.26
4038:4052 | 4.51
